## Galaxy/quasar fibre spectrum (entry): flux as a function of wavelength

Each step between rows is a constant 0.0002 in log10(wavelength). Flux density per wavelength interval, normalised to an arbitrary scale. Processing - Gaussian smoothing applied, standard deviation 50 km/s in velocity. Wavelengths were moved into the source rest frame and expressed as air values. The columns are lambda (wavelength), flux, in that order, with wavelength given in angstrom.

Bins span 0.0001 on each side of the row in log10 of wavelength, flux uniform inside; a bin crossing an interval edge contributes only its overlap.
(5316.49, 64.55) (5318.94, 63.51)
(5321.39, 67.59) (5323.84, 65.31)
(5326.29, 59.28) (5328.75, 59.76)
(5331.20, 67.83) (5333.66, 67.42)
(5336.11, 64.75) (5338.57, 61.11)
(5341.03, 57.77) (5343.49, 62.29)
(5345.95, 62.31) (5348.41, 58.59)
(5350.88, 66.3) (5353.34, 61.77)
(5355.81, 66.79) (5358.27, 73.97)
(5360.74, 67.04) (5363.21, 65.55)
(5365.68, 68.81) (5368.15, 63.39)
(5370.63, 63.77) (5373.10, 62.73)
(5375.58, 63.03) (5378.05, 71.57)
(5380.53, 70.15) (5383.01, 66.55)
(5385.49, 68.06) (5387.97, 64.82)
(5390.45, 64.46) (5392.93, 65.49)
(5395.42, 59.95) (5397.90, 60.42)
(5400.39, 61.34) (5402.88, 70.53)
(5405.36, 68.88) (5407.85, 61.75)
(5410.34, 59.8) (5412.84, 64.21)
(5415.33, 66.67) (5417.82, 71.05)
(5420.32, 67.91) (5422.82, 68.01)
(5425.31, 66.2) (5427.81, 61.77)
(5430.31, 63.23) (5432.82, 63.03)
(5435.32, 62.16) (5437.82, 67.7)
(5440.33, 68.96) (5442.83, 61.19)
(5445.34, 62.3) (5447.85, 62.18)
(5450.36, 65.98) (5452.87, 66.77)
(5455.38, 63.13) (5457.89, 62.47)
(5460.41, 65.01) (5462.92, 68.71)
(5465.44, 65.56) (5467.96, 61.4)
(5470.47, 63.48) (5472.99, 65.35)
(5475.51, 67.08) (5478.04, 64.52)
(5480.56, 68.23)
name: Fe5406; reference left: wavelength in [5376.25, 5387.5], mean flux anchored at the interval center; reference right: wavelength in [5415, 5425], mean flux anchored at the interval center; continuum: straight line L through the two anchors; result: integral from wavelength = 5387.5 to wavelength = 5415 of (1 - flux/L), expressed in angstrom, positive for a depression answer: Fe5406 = 1.84 angstrom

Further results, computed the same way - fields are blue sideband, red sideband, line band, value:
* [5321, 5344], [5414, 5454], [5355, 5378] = -0.9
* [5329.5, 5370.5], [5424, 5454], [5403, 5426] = -0.7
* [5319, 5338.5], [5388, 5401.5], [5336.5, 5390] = -1.4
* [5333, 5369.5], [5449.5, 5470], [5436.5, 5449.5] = 0.1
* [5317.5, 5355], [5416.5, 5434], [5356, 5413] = -0.8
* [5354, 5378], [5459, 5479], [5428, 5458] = 0.6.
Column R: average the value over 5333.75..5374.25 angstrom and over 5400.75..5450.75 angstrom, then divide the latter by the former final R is 1.01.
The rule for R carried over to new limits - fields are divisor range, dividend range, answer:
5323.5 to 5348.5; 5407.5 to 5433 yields 1.04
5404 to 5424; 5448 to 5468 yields 0.98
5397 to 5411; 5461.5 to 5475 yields 1.02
